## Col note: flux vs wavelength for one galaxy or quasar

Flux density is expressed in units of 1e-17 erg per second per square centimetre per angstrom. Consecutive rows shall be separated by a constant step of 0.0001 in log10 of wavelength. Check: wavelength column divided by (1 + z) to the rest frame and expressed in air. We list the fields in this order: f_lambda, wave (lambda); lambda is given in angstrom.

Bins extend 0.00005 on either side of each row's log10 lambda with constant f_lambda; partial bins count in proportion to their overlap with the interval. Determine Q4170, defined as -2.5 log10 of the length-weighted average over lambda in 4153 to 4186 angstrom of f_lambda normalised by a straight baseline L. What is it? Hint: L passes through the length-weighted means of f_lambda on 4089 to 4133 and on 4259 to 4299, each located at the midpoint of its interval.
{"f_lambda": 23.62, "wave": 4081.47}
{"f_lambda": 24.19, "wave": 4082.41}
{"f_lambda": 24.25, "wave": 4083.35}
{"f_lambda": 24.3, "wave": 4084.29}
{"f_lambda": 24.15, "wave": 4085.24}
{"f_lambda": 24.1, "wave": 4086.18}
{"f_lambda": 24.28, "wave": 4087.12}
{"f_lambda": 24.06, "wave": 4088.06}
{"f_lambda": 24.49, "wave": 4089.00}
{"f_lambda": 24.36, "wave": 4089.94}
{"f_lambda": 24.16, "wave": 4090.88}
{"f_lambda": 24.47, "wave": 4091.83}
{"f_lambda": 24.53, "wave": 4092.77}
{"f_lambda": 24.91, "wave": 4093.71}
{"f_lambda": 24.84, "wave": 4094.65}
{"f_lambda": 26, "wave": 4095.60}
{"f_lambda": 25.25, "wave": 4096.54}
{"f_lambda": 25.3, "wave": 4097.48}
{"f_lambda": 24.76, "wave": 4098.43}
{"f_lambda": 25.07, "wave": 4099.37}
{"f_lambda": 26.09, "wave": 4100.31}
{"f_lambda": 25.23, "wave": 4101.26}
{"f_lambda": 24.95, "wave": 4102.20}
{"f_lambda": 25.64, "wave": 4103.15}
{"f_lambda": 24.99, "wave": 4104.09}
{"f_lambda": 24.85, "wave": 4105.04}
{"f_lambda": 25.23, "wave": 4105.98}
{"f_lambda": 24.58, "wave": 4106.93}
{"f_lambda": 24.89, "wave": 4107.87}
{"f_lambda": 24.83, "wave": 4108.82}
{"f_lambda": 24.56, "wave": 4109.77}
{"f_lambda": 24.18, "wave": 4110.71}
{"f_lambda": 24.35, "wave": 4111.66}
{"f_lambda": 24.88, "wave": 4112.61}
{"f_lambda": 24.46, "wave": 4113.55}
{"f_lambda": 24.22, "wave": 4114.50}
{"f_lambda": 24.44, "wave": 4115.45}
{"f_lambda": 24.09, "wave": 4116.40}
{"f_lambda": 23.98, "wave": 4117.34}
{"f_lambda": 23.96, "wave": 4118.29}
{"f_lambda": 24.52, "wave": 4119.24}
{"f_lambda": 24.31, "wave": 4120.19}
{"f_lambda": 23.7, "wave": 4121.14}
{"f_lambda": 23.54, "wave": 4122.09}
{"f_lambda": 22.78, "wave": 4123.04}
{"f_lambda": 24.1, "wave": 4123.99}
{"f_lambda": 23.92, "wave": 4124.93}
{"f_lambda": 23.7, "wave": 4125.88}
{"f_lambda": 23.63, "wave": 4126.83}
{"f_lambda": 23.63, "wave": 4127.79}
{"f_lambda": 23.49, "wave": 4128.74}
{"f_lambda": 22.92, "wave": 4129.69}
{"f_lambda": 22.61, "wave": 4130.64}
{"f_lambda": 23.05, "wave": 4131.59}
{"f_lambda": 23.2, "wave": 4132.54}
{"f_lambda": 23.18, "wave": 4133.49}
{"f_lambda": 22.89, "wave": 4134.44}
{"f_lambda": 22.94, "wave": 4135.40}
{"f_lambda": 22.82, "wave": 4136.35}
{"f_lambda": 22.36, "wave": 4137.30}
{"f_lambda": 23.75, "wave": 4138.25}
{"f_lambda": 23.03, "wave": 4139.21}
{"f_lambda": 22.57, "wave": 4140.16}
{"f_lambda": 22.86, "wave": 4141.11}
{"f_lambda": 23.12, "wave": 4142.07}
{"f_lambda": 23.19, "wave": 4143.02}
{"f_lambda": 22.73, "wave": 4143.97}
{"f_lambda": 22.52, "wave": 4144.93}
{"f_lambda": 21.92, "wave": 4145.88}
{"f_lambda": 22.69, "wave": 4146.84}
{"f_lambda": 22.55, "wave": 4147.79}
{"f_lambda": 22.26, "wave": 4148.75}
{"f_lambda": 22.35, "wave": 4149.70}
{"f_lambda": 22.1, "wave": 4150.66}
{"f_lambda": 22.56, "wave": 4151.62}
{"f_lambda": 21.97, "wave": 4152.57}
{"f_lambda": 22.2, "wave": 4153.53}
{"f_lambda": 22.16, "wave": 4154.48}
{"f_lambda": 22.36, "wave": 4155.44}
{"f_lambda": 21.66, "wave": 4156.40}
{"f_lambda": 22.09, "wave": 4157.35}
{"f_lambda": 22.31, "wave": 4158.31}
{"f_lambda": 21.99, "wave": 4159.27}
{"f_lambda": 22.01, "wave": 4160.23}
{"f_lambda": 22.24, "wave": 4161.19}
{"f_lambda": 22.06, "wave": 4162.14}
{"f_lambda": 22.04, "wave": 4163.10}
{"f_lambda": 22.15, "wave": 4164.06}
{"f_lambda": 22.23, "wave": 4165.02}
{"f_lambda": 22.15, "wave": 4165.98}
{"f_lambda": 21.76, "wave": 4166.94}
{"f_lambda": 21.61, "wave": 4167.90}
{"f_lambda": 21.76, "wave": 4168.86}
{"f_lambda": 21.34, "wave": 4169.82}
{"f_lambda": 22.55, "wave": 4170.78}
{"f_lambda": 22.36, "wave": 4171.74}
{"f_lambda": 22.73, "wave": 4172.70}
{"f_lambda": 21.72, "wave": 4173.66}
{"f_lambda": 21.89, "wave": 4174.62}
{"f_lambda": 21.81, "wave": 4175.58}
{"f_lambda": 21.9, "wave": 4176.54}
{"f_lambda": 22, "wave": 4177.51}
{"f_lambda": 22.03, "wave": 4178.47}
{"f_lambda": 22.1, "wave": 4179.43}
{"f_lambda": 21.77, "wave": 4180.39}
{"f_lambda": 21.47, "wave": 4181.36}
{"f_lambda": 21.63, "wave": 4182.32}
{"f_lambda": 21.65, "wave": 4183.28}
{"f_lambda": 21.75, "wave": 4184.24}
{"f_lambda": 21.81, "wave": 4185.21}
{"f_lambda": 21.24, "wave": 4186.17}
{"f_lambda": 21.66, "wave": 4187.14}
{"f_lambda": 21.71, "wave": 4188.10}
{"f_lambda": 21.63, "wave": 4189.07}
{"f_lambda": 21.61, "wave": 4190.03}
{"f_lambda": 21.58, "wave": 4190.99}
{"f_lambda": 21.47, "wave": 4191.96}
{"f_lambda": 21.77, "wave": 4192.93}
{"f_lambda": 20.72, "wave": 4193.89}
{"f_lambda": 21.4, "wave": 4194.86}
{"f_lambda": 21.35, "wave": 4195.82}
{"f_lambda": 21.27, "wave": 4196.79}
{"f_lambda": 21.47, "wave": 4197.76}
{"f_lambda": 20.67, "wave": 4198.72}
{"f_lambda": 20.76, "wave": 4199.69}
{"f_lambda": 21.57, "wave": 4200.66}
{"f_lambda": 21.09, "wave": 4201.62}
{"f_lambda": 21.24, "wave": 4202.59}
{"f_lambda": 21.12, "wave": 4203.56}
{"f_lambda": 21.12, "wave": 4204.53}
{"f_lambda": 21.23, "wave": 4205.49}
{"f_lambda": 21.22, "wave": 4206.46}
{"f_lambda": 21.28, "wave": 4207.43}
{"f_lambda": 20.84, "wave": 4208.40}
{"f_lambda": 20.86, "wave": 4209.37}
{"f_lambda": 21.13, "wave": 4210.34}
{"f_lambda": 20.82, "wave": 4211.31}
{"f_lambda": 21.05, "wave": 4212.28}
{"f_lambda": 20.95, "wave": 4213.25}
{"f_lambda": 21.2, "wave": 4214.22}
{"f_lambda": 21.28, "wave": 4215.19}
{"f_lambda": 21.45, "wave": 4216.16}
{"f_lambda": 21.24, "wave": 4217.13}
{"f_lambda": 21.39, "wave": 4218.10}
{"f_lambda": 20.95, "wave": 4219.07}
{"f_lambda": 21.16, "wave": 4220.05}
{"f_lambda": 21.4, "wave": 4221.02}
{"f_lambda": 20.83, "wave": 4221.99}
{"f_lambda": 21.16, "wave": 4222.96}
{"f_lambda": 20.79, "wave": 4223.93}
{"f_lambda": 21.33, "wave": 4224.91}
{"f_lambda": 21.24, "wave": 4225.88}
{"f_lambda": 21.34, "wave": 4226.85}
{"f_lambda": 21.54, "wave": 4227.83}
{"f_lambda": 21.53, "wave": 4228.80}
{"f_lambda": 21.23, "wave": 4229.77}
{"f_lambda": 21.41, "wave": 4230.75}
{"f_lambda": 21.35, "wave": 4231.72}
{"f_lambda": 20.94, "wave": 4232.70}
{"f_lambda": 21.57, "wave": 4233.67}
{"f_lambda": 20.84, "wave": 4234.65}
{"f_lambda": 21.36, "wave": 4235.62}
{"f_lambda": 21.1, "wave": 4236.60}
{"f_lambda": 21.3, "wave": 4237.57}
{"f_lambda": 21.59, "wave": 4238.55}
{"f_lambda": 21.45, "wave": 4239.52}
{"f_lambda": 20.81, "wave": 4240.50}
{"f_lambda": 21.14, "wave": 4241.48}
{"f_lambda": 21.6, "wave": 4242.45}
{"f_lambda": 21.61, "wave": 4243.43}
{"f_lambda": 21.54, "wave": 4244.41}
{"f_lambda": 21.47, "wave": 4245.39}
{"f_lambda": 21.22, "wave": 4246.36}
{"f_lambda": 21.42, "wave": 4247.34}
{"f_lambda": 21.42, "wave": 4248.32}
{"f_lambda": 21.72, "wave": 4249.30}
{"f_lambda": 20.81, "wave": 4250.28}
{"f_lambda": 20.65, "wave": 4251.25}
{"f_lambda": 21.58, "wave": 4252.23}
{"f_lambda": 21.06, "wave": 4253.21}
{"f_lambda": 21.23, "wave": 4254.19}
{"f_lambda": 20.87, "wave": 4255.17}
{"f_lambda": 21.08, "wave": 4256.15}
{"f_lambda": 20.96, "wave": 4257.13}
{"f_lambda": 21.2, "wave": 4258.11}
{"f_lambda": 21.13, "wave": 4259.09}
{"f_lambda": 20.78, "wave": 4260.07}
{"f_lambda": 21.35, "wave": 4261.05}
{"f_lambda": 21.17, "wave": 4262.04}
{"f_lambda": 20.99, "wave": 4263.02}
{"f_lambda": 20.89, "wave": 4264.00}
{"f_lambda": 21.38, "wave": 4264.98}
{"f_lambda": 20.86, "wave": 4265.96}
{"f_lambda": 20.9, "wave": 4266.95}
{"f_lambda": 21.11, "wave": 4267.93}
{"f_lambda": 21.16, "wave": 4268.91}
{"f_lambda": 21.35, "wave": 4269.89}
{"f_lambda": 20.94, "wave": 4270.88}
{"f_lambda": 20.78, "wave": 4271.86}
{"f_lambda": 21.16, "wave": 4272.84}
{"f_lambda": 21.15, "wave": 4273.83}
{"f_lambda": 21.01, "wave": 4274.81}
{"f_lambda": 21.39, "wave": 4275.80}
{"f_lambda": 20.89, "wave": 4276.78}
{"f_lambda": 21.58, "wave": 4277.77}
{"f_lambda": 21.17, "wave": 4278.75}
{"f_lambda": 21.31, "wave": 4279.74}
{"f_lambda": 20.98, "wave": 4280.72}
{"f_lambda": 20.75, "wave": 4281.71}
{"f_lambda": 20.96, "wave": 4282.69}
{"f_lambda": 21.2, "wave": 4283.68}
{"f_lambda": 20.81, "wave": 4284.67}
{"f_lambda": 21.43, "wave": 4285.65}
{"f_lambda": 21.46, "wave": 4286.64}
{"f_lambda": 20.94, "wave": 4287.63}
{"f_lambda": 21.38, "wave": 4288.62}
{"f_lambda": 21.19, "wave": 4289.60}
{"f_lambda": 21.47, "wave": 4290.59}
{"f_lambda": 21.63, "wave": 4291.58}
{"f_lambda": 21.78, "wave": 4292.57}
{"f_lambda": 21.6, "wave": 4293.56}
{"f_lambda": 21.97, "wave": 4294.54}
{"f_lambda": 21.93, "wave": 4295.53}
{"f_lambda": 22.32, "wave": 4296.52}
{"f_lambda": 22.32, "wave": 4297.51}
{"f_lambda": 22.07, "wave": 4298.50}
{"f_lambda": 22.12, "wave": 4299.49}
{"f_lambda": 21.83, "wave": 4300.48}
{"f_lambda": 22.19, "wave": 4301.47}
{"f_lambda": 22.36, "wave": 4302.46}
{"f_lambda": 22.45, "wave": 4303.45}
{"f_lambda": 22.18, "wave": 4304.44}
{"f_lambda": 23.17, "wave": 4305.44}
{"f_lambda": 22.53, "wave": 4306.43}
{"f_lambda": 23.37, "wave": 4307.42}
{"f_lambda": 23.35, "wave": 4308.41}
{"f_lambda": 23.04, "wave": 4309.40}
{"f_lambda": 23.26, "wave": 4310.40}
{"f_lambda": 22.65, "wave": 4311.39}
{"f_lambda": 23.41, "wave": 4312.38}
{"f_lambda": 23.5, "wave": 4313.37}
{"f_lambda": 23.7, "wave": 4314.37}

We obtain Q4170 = 0.06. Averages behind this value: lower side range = 24.4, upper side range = 21.3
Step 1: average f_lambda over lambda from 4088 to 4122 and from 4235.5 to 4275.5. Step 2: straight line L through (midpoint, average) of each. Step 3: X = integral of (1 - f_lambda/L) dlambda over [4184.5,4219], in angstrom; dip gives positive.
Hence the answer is 1.8 angstrom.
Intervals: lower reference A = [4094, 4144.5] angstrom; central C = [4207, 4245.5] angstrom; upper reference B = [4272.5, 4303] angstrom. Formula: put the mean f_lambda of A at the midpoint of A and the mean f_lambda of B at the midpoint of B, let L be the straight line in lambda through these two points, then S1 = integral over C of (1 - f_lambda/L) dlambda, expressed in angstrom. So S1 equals 2.1 angstrom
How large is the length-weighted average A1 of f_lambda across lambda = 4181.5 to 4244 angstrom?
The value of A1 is 21.3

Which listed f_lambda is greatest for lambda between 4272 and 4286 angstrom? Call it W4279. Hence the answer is 21.58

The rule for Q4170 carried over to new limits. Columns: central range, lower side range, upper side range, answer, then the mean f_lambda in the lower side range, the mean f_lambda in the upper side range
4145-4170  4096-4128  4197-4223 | 0.04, 24.5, 21.1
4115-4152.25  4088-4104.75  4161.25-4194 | 0.02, 25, 21.8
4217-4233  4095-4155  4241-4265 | 0.03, 23.7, 21.2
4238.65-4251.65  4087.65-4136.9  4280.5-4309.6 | 0.06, 24.3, 21.9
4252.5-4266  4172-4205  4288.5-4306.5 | 0.04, 21.6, 22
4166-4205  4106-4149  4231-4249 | 0.04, 23.5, 21.3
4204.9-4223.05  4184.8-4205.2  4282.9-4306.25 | 0.02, 21.3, 21.8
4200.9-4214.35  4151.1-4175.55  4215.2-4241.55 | 0.02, 22.1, 21.2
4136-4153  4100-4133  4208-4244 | 0.04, 24.2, 21.2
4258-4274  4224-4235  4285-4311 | 0.03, 21.3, 22.1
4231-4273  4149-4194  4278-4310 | 0.03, 21.9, 21.9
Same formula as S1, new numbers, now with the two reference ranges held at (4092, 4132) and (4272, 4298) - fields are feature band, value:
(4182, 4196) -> 0.92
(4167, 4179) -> 0.70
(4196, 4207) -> 0.80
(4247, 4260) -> 0.46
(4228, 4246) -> 0.72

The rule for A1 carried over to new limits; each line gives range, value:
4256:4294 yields 21.2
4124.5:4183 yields 22.4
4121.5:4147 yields 23.1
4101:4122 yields 24.6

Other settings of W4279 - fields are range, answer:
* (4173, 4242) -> 22.1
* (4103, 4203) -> 25.64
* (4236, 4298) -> 22.32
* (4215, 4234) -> 21.57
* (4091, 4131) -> 26.09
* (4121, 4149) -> 24.1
